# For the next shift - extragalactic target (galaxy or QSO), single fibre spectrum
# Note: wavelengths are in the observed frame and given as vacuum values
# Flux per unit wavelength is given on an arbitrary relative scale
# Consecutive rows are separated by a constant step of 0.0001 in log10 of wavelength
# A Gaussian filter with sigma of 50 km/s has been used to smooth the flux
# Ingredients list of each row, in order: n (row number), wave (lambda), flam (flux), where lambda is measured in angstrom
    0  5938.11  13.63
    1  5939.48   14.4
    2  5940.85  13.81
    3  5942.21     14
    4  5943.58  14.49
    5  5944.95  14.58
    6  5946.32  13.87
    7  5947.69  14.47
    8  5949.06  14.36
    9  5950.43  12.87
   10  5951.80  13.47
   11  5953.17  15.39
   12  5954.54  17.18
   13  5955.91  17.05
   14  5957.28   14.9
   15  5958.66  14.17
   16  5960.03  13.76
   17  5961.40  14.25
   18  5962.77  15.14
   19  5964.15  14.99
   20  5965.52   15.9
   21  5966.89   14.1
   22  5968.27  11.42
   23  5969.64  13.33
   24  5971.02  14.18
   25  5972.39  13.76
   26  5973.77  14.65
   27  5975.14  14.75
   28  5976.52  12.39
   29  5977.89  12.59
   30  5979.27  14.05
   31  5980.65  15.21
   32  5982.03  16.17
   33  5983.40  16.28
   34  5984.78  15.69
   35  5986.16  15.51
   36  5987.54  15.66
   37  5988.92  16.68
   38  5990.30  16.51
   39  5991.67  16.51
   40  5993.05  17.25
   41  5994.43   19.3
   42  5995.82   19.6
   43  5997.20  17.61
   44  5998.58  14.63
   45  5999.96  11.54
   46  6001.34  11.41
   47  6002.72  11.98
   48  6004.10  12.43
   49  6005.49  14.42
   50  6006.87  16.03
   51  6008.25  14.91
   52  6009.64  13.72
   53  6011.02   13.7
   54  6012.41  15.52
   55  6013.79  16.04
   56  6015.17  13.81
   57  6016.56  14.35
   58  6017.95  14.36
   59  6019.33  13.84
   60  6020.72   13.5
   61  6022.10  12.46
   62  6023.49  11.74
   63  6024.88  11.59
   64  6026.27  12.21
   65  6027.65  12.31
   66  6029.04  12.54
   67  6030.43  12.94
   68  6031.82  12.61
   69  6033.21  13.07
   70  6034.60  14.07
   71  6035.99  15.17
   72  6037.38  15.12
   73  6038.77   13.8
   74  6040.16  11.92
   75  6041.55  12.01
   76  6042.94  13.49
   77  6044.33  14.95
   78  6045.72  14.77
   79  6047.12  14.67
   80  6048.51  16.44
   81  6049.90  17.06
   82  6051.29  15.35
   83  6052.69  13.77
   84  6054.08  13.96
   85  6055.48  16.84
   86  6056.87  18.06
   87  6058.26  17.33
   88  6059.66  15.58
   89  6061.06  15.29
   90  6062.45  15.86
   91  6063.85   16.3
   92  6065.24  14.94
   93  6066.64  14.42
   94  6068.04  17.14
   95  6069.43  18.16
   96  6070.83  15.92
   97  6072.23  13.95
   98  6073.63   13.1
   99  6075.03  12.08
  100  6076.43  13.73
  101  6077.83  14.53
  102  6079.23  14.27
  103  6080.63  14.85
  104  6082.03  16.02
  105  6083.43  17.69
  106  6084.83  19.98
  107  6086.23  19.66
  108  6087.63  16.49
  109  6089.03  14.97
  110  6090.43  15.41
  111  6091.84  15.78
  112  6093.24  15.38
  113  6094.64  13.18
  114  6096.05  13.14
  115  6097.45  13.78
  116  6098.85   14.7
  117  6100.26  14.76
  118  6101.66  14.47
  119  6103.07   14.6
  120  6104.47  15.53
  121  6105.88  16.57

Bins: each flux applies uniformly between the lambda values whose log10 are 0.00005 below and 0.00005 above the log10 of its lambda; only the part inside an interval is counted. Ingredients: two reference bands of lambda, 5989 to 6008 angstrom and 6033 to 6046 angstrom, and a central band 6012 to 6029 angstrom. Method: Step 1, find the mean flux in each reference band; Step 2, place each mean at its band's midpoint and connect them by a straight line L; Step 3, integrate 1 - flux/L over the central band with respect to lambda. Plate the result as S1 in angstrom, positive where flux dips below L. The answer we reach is 1.3 angstrom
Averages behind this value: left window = 15.4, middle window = 13.4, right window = 13.8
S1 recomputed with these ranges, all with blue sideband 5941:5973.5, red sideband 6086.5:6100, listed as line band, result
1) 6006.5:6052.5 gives 2.4 angstrom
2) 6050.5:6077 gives -1.0 angstrom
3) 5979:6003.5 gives -1.9 angstrom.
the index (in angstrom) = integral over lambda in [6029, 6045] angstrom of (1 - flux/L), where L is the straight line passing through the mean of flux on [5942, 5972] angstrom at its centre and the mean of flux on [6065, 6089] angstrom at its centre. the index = 1.9 angstrom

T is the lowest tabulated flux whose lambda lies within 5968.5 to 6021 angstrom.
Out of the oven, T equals 11.41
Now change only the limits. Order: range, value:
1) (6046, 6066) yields 13.77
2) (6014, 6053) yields 11.59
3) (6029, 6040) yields 12.54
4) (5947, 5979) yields 11.42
